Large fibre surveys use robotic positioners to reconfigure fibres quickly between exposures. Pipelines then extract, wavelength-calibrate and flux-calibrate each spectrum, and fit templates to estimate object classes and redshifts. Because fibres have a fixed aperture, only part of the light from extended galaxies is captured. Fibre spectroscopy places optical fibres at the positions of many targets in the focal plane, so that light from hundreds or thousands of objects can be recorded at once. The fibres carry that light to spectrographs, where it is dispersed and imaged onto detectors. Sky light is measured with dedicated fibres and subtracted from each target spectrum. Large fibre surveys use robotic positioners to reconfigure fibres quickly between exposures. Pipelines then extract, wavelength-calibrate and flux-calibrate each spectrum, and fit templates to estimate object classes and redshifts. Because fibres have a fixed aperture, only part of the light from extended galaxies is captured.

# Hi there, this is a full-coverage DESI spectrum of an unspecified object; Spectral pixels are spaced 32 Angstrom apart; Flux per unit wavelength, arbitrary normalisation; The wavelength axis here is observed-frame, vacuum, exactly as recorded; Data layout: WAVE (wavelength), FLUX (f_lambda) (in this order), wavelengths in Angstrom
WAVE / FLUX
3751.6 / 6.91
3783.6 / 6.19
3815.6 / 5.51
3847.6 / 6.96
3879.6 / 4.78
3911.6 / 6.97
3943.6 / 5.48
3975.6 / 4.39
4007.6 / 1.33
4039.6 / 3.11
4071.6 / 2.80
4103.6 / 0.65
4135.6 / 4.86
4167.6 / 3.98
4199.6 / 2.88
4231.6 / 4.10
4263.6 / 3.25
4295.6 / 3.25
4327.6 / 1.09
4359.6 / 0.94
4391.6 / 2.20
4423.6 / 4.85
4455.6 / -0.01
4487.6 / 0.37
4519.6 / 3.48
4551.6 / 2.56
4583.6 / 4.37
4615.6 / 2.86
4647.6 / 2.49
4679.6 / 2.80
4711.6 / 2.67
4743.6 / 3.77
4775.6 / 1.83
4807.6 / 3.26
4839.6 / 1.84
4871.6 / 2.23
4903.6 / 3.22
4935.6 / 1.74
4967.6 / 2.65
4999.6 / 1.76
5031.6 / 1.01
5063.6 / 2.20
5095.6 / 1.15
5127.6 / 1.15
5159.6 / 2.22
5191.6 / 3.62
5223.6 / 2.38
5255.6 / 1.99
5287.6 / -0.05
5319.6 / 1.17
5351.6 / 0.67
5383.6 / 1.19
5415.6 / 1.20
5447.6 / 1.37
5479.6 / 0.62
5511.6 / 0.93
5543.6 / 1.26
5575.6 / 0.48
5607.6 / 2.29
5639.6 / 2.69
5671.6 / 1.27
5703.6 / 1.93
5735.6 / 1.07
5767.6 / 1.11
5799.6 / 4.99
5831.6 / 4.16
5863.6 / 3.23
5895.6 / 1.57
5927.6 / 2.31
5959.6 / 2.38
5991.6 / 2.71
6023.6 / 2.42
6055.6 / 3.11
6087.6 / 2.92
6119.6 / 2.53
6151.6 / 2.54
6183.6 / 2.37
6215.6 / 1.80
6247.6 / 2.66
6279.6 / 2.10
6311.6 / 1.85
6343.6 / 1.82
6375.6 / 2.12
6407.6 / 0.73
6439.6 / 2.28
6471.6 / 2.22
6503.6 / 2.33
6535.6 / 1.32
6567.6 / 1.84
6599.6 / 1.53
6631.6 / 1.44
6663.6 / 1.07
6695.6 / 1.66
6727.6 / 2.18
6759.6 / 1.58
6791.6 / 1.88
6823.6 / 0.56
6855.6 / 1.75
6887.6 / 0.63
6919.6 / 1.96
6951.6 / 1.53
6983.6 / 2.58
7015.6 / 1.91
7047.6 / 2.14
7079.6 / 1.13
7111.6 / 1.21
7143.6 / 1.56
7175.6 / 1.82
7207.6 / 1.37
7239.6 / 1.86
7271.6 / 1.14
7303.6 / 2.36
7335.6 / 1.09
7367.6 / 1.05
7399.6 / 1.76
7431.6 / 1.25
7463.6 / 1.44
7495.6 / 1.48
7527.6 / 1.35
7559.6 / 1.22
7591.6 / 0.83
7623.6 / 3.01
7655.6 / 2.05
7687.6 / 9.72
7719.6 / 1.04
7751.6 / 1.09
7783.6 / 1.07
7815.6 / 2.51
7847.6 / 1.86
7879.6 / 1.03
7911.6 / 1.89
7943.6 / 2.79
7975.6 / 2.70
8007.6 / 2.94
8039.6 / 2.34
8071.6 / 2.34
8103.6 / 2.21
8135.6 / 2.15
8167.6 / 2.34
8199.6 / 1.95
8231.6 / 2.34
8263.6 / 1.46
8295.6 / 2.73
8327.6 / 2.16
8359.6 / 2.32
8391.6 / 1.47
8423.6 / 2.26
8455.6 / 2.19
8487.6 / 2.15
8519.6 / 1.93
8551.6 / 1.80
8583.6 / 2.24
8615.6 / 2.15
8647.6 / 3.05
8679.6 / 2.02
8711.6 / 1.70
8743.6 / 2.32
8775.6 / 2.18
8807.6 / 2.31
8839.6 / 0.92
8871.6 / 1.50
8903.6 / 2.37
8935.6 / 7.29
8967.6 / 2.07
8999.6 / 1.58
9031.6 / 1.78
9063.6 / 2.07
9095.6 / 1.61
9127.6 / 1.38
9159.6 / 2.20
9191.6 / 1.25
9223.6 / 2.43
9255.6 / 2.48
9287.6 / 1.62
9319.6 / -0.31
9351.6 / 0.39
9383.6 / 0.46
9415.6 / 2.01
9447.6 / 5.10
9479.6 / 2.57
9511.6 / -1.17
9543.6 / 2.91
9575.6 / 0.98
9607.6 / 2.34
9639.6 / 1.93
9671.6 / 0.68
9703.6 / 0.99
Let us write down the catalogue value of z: 1.059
